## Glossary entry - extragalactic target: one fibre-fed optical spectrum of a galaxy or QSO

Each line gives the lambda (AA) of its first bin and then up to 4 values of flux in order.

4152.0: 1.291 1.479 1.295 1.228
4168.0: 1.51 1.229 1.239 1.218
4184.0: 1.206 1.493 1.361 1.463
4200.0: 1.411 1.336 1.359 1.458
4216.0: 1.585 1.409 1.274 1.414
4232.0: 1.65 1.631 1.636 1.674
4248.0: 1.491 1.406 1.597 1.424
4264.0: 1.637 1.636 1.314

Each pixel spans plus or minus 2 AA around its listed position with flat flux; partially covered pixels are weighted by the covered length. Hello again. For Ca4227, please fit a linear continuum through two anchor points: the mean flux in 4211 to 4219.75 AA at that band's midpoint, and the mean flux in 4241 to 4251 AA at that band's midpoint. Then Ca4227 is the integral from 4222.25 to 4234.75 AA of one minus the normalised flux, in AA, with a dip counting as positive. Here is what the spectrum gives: 0.60 AA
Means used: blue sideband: 1.51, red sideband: 1.57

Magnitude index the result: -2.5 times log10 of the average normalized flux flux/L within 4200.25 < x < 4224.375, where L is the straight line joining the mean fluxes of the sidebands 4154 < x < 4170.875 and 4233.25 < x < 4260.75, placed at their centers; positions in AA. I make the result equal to 0.052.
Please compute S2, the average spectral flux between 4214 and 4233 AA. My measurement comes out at 1.46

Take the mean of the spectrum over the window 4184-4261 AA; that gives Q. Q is 1.47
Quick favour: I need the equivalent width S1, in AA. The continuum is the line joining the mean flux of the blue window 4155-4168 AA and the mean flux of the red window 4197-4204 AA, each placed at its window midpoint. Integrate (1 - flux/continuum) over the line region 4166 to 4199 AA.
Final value 0.8 AA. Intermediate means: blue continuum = 1.35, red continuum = 1.4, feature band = 1.34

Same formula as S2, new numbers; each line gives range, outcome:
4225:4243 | 1.57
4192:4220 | 1.43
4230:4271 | 1.57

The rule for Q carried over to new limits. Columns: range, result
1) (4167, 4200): 1.34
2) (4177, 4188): 1.27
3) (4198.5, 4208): 1.37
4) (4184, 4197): 1.4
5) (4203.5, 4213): 1.38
